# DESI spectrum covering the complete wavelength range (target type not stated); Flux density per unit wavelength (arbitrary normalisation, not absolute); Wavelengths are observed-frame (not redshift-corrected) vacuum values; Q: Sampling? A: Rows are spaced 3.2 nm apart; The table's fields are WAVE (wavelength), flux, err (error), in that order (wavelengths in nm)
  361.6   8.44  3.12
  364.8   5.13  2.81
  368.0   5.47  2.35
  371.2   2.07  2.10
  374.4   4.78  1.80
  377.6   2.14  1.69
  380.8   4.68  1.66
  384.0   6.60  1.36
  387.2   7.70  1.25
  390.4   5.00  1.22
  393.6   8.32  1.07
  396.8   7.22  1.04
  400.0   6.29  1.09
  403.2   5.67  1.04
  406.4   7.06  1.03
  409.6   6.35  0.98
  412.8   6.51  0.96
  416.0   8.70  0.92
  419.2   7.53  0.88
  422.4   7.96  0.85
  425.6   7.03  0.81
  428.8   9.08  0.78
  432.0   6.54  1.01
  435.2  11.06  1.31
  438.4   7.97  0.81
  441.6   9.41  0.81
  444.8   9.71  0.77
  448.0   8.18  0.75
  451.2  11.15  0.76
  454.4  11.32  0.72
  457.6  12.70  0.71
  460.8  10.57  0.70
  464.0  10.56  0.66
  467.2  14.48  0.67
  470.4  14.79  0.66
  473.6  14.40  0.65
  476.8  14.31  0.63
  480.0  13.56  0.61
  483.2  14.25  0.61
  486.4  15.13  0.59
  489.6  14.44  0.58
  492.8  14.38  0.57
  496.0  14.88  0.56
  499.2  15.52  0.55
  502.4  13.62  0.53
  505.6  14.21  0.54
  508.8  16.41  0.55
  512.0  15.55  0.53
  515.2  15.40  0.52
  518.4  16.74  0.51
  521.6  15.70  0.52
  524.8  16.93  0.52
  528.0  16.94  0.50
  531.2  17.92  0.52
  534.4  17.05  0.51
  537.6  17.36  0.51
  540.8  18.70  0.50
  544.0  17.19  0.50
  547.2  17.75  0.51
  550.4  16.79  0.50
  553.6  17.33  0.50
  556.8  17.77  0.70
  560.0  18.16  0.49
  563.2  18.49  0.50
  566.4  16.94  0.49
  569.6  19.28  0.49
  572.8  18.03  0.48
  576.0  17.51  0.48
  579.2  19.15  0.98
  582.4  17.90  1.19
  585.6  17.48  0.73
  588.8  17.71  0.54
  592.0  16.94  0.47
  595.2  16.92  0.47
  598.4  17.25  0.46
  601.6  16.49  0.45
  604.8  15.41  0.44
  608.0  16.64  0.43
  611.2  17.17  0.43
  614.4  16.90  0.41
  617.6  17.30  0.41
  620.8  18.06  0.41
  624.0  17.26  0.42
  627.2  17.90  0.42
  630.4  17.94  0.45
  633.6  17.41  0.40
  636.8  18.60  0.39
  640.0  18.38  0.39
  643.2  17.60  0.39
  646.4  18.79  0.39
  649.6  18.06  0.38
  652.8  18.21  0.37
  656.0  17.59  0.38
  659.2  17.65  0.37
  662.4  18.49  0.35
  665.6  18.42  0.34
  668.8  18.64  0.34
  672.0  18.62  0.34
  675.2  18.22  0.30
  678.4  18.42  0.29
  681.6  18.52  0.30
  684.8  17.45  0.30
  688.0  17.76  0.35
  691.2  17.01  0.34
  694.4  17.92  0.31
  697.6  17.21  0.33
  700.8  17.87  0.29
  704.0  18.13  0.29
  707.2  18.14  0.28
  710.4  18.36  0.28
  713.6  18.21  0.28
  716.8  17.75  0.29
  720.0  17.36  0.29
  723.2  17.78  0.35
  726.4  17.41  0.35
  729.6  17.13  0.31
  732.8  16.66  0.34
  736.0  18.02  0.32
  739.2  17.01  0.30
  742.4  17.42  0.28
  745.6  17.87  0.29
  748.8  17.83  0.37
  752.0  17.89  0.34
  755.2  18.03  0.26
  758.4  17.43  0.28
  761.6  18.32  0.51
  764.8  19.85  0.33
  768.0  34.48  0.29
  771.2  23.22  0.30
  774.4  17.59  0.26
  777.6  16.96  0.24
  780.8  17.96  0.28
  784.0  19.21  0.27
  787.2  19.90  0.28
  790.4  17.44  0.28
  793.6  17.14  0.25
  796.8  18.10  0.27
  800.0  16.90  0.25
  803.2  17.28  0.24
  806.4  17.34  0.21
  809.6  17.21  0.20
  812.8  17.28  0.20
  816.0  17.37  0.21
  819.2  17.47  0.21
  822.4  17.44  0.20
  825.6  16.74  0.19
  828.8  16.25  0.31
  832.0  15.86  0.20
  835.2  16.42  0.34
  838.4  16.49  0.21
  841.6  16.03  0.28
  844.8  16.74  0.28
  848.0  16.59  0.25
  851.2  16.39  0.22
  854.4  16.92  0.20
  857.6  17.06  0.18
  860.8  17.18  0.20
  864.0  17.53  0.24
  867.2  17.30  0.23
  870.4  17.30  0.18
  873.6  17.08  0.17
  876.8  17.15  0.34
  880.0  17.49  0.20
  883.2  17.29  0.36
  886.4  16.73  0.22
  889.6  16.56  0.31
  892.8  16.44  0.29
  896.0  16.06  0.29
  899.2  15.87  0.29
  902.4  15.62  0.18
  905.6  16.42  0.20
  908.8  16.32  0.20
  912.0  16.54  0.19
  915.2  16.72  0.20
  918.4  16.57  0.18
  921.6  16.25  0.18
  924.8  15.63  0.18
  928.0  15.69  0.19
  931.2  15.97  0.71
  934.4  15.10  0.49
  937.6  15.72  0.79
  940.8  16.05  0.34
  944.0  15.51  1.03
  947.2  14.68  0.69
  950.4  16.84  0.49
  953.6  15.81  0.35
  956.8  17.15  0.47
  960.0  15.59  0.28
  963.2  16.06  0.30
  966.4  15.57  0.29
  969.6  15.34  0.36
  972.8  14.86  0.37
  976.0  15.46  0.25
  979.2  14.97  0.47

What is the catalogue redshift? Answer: 0.17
